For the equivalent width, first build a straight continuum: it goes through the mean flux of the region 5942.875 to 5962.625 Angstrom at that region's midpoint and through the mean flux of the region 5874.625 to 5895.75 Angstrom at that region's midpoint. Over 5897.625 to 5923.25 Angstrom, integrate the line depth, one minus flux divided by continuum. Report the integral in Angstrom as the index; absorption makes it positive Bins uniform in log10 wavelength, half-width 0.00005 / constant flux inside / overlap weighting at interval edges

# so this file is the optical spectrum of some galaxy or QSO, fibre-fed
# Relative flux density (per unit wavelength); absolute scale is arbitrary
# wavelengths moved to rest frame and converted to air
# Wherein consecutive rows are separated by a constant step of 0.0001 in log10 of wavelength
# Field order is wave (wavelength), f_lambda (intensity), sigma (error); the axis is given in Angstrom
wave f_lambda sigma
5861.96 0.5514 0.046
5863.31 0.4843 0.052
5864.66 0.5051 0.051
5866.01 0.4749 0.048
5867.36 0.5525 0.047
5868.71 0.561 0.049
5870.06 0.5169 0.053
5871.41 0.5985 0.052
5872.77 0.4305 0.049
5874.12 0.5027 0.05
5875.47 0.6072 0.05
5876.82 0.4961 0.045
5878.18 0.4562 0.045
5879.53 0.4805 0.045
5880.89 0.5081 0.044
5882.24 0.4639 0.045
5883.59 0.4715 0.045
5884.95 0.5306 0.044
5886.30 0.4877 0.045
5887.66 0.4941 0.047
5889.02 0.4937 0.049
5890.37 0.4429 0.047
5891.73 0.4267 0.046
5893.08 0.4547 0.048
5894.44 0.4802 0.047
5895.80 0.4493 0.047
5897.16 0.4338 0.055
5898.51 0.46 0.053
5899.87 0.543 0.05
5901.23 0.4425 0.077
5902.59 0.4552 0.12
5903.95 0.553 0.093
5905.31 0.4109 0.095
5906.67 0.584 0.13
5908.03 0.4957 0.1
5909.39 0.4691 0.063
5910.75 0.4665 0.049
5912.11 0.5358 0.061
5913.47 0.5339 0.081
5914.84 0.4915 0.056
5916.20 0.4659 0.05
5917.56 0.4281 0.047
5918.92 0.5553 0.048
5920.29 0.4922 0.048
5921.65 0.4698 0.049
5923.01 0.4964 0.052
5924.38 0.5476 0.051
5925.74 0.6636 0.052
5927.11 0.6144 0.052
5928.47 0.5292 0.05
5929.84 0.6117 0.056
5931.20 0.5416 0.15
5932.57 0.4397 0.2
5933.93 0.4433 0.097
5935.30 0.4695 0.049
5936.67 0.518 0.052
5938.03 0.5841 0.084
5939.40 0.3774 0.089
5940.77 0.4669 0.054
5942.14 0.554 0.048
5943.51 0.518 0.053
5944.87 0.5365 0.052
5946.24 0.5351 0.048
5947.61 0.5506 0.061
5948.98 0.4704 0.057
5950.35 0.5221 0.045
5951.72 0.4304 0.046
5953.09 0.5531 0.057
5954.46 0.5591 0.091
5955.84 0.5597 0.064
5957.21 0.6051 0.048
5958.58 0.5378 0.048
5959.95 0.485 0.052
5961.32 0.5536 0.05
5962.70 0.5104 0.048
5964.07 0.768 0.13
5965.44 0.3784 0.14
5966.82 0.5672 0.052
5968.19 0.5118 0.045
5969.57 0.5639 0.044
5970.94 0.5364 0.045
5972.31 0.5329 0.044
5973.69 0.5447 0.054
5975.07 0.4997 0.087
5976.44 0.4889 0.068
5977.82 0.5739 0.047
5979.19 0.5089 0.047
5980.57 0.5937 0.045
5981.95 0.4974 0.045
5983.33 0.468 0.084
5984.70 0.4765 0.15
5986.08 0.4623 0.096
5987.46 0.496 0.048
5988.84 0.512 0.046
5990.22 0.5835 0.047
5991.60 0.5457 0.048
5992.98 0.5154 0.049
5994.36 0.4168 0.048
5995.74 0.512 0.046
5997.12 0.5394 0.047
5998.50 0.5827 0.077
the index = 0.5 Angstrom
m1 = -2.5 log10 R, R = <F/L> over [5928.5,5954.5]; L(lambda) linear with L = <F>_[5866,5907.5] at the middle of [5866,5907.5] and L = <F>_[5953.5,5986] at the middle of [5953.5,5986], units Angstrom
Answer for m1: 0.02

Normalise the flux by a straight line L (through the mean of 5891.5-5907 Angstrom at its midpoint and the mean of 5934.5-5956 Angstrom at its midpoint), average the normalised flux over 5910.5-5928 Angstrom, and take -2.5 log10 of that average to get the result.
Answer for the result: -0.07 mag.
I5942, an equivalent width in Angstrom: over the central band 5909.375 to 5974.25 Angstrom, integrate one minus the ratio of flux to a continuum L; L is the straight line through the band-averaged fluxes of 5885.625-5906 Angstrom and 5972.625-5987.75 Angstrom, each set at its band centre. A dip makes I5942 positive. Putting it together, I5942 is -4.2 Angstrom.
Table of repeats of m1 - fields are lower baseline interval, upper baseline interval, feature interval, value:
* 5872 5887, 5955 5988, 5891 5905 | 0.08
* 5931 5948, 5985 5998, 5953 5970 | -0.09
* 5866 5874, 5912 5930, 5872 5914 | 0.09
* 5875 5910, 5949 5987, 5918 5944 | -0.03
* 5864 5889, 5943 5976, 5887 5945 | 0.05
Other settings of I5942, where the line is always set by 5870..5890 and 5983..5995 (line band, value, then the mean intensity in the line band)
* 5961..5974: -1.2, 0.546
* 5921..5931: -1.2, 0.561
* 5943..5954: -0.3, 0.516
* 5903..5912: 0.0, 0.498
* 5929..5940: 0.0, 0.5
